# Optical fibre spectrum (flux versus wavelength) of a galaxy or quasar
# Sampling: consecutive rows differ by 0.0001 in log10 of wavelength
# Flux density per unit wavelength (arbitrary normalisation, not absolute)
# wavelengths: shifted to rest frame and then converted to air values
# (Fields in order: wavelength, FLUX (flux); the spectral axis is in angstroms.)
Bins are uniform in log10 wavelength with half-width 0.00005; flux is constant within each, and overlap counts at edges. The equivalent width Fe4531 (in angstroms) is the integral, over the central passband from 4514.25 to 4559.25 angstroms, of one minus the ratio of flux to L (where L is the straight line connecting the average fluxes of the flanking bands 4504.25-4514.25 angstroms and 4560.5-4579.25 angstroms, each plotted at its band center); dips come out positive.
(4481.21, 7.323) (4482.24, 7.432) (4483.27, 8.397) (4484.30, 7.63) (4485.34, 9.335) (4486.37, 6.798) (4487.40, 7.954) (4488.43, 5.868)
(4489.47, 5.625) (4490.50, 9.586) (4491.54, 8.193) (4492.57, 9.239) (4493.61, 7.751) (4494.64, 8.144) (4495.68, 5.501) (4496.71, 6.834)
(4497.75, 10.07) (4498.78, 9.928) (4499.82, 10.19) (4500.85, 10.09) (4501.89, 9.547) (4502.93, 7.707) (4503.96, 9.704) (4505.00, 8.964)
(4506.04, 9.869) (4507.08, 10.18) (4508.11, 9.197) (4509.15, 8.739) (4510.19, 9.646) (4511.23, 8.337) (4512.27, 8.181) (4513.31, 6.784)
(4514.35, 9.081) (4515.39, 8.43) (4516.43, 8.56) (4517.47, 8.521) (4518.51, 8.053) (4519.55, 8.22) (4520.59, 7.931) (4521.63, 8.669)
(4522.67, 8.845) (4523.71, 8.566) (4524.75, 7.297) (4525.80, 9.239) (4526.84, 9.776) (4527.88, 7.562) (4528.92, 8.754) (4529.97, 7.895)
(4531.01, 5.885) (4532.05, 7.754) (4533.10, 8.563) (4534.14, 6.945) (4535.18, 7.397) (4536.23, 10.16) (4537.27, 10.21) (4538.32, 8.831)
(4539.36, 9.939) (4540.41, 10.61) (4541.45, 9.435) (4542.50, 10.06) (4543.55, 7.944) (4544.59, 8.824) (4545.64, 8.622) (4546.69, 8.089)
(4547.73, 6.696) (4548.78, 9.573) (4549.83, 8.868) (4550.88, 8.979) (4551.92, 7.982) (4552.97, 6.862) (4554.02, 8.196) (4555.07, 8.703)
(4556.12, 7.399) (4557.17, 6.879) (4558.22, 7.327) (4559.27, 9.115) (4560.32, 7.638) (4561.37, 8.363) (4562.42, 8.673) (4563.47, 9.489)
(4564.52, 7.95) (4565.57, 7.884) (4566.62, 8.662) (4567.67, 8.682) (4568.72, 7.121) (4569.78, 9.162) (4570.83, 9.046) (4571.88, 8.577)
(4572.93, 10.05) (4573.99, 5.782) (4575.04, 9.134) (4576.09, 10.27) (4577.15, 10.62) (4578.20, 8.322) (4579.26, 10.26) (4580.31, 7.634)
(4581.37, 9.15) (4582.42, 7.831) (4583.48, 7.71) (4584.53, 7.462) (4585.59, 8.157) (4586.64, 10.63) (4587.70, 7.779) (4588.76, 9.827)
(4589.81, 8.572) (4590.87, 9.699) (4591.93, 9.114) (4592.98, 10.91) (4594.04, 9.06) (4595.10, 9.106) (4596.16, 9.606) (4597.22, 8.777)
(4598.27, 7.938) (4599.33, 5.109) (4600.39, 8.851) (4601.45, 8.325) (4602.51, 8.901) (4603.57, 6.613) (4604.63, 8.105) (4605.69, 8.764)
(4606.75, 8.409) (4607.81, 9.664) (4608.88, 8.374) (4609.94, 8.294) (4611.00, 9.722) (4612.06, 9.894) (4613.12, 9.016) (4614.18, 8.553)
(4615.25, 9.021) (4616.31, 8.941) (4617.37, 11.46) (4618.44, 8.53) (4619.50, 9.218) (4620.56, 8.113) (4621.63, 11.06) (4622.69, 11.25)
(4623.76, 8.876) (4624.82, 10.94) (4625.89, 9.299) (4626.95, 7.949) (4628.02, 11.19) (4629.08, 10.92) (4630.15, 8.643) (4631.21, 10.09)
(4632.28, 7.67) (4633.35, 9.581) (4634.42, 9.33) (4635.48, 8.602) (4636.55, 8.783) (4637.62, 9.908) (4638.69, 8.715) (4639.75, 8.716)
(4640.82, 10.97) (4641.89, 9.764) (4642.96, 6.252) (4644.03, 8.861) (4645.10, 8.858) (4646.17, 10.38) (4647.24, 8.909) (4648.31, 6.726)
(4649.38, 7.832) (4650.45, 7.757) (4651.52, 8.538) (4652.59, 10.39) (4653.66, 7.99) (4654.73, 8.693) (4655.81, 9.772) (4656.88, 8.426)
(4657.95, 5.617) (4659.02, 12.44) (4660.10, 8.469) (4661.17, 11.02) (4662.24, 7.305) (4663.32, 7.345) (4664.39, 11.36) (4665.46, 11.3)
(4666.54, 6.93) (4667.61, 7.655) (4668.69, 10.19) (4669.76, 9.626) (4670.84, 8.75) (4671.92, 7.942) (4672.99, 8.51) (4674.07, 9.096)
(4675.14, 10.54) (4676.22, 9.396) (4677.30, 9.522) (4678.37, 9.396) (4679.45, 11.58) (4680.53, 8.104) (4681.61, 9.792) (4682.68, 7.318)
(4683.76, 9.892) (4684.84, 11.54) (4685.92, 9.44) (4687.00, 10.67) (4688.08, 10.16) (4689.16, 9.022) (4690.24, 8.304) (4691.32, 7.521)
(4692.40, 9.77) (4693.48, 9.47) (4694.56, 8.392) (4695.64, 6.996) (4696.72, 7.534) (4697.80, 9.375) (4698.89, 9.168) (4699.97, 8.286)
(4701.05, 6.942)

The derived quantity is 2.0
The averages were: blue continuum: 8.9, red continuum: 8.72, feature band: 8.42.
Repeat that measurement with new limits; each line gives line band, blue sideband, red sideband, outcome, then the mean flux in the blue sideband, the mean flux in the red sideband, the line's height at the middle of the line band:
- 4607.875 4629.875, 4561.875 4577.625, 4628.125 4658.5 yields -1.78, 8.73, 8.85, 8.81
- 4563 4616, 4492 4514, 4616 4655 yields 1.97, 8.79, 9.19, 9.05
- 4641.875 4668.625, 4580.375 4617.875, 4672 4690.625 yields 1.53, 8.77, 9.52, 9.28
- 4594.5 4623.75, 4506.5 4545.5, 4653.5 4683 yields 0.10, 8.62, 9.1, 8.9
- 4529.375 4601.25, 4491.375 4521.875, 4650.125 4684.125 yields 2.18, 8.68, 9.09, 8.83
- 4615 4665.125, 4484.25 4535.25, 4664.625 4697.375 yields -1.09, 8.37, 9.17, 8.98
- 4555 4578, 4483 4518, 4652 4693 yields 0.79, 8.49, 9.23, 8.77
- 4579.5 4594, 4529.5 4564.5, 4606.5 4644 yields 0.04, 8.42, 9.31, 8.87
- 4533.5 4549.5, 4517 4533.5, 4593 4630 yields -0.97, 8.22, 9.08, 8.38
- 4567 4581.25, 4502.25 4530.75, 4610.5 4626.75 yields 0.49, 8.6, 9.56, 9.14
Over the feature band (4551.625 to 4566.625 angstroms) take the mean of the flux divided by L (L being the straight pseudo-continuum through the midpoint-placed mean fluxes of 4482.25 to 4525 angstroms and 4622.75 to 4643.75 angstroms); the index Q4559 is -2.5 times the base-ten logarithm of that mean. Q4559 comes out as 0.098 mag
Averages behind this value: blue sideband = 8.44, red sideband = 9.31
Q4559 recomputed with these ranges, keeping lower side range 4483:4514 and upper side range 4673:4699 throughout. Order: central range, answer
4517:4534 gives 0.050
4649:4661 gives 0.037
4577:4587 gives 0.016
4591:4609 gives 0.036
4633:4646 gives -0.002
